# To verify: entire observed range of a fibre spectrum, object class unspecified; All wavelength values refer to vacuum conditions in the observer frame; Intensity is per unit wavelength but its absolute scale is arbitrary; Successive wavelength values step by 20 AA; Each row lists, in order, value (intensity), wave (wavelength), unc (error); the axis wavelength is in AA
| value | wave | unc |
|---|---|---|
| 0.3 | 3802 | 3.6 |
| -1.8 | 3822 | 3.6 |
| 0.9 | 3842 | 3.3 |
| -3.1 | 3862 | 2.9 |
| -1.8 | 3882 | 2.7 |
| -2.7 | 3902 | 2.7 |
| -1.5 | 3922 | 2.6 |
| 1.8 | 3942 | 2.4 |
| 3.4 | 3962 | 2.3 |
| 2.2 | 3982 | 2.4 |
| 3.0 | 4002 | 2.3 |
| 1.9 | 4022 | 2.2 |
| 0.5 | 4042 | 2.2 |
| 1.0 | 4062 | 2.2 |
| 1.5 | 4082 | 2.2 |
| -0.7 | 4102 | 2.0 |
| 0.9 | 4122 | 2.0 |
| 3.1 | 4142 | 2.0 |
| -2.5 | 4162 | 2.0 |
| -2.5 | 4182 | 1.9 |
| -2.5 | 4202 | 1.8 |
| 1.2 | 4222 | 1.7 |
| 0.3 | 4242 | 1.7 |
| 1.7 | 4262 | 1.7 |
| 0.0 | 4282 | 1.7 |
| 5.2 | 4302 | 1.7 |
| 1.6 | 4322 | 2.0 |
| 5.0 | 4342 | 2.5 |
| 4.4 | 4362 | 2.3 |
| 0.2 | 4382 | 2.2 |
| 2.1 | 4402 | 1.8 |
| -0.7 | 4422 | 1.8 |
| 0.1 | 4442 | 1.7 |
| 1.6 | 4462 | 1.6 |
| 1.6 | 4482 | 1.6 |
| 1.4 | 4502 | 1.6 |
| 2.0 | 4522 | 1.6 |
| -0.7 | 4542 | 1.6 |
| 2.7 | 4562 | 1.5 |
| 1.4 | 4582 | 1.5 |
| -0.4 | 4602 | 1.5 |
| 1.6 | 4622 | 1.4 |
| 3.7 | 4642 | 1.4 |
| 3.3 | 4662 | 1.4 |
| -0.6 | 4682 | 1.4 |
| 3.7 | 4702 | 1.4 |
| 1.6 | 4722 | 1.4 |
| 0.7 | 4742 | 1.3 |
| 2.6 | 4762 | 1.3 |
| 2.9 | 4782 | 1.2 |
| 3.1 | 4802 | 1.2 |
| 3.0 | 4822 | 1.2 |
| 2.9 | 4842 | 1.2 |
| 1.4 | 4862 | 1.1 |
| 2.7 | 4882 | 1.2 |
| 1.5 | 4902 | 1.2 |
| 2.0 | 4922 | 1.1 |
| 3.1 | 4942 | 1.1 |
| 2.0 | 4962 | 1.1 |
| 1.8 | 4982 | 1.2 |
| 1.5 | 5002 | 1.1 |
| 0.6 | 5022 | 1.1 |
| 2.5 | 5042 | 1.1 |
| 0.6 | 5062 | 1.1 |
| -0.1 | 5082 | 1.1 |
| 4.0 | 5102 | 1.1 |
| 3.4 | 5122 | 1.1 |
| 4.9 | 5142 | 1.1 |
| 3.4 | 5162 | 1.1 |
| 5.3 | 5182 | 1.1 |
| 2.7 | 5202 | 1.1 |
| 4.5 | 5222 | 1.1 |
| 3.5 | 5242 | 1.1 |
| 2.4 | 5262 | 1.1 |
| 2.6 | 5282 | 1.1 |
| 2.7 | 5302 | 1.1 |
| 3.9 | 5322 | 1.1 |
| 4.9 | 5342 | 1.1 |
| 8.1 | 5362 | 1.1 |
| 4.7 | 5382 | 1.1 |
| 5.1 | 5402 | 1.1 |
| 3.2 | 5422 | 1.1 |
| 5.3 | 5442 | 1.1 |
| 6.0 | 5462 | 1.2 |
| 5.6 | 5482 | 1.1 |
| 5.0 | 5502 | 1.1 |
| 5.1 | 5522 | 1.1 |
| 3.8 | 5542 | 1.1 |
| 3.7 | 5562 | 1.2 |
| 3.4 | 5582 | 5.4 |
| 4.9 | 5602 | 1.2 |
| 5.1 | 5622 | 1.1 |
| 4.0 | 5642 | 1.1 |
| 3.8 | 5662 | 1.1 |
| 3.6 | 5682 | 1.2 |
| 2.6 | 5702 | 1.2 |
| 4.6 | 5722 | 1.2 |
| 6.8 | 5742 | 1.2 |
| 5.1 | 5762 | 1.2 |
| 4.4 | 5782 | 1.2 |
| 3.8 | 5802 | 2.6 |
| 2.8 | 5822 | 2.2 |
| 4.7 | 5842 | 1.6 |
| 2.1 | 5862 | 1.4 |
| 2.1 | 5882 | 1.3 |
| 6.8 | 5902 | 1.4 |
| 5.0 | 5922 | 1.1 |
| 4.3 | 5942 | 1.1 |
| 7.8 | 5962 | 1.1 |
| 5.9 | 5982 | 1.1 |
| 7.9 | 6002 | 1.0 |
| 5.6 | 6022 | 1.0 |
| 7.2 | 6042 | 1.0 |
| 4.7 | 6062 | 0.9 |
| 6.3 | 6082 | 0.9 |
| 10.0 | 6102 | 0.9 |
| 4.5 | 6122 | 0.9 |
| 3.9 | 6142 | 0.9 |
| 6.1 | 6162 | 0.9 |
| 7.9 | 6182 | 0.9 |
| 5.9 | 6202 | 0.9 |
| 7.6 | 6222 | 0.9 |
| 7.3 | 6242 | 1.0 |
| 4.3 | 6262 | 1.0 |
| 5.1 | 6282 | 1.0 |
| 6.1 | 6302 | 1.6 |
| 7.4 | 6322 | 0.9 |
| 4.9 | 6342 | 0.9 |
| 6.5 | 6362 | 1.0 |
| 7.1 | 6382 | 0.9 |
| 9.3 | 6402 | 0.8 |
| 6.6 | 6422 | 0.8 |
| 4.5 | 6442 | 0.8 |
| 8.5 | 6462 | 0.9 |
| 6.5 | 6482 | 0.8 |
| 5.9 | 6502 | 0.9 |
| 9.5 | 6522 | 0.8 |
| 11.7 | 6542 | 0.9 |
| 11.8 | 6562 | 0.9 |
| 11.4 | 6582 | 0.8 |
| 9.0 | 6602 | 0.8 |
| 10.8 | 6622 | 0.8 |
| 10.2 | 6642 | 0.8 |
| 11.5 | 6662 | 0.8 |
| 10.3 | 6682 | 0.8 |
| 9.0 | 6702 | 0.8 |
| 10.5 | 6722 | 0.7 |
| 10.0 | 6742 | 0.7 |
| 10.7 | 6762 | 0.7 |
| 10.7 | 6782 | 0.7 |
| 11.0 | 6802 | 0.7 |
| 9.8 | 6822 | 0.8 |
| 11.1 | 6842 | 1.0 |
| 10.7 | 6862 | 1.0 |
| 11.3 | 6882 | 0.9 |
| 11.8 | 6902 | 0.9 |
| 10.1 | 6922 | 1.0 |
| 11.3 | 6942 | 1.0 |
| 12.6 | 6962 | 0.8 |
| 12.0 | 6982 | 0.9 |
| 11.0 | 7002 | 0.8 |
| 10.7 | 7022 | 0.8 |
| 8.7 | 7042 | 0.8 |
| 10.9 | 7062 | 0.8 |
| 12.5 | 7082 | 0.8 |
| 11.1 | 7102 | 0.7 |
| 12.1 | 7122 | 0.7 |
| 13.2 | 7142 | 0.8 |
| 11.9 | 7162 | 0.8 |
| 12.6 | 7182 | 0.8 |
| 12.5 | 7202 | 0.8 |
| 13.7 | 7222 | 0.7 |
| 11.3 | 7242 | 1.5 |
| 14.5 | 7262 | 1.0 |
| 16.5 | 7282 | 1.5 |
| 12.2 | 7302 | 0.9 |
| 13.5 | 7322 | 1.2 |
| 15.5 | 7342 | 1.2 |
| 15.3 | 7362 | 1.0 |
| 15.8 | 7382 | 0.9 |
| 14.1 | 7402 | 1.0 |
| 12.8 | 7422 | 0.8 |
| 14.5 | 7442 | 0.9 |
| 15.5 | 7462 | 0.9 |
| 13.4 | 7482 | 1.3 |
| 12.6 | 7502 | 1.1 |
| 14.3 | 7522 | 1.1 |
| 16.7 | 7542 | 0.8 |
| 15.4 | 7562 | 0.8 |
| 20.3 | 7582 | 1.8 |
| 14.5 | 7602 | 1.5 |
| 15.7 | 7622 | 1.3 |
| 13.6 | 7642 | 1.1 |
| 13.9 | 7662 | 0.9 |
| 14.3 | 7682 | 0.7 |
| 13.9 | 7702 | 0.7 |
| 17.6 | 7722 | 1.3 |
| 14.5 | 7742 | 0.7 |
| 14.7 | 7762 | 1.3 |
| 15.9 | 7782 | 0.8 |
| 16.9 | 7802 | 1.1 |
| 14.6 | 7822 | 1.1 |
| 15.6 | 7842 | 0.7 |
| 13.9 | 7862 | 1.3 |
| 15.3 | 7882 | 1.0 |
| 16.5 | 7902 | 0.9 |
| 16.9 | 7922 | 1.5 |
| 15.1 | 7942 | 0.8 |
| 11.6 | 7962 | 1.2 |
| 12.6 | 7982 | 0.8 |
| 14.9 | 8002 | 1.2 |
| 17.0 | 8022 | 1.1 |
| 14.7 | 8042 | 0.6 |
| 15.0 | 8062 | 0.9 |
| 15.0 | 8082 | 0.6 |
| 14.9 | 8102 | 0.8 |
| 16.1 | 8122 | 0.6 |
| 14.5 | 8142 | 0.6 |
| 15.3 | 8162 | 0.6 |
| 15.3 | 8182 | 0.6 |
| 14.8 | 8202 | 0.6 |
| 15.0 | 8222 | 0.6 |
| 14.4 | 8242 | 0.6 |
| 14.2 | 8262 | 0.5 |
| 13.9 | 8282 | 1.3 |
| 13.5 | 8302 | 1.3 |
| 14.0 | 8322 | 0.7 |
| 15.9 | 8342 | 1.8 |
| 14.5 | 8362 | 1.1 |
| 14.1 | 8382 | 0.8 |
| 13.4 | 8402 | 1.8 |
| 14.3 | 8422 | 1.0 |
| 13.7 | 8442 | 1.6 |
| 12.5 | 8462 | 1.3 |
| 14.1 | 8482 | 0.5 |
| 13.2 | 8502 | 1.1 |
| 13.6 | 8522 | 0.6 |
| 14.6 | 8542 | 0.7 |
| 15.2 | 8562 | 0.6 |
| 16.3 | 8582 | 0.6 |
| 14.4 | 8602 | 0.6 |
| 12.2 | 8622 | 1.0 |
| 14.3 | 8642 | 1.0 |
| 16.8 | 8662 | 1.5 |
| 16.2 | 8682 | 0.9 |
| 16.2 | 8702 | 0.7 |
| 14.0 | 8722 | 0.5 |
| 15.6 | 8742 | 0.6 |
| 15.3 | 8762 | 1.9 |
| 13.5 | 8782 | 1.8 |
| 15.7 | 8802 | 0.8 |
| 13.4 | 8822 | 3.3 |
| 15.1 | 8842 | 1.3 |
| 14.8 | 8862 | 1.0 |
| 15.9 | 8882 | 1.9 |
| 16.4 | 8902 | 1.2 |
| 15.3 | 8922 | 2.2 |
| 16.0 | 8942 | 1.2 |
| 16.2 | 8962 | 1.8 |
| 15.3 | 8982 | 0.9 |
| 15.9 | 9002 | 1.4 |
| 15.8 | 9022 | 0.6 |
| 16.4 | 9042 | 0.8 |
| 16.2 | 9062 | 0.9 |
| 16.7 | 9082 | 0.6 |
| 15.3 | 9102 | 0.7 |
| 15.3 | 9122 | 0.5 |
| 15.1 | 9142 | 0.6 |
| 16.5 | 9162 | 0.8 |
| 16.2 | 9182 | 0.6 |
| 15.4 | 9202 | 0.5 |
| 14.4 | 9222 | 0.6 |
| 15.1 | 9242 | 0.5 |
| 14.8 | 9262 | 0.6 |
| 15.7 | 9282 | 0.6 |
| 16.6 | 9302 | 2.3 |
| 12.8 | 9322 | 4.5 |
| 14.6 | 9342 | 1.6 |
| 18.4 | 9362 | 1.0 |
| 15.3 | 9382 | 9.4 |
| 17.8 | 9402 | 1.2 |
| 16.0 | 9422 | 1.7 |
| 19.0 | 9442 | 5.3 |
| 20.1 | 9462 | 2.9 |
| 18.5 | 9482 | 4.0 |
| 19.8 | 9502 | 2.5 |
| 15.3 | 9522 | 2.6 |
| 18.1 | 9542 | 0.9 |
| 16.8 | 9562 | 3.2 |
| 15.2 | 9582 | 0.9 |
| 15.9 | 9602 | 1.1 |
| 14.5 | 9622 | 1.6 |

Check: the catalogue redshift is 0.635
